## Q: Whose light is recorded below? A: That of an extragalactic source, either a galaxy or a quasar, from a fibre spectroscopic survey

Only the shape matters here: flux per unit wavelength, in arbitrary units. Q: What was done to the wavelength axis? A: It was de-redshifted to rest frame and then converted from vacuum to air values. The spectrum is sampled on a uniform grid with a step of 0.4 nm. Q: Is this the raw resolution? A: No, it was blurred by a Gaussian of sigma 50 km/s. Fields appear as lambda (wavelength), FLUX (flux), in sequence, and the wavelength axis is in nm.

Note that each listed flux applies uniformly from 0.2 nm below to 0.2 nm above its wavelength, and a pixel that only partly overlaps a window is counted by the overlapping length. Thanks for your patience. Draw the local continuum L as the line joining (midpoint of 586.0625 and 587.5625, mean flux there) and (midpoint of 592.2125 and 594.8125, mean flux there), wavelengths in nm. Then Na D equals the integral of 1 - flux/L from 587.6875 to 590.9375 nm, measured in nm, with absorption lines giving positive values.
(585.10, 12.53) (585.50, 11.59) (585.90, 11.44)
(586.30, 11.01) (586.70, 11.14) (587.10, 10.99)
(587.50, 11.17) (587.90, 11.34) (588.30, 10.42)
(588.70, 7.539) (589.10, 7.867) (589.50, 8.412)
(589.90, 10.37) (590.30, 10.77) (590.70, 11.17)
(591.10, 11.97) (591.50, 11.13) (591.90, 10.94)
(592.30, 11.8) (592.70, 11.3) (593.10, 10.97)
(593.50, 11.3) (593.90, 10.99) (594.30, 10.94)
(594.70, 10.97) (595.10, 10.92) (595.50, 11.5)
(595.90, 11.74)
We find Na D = 0.39 nm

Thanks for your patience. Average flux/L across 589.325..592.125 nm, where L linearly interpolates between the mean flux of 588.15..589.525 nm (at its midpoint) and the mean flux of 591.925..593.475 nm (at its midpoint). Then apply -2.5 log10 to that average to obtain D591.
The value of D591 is -0.09 mag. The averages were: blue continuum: 8.51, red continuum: 11.3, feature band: 10.7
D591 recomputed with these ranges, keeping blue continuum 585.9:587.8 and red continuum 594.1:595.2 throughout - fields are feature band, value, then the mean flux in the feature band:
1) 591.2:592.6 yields -0.03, 11.3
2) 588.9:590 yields 0.26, 8.75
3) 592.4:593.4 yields -0.02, 11.2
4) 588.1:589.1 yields 0.26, 8.76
